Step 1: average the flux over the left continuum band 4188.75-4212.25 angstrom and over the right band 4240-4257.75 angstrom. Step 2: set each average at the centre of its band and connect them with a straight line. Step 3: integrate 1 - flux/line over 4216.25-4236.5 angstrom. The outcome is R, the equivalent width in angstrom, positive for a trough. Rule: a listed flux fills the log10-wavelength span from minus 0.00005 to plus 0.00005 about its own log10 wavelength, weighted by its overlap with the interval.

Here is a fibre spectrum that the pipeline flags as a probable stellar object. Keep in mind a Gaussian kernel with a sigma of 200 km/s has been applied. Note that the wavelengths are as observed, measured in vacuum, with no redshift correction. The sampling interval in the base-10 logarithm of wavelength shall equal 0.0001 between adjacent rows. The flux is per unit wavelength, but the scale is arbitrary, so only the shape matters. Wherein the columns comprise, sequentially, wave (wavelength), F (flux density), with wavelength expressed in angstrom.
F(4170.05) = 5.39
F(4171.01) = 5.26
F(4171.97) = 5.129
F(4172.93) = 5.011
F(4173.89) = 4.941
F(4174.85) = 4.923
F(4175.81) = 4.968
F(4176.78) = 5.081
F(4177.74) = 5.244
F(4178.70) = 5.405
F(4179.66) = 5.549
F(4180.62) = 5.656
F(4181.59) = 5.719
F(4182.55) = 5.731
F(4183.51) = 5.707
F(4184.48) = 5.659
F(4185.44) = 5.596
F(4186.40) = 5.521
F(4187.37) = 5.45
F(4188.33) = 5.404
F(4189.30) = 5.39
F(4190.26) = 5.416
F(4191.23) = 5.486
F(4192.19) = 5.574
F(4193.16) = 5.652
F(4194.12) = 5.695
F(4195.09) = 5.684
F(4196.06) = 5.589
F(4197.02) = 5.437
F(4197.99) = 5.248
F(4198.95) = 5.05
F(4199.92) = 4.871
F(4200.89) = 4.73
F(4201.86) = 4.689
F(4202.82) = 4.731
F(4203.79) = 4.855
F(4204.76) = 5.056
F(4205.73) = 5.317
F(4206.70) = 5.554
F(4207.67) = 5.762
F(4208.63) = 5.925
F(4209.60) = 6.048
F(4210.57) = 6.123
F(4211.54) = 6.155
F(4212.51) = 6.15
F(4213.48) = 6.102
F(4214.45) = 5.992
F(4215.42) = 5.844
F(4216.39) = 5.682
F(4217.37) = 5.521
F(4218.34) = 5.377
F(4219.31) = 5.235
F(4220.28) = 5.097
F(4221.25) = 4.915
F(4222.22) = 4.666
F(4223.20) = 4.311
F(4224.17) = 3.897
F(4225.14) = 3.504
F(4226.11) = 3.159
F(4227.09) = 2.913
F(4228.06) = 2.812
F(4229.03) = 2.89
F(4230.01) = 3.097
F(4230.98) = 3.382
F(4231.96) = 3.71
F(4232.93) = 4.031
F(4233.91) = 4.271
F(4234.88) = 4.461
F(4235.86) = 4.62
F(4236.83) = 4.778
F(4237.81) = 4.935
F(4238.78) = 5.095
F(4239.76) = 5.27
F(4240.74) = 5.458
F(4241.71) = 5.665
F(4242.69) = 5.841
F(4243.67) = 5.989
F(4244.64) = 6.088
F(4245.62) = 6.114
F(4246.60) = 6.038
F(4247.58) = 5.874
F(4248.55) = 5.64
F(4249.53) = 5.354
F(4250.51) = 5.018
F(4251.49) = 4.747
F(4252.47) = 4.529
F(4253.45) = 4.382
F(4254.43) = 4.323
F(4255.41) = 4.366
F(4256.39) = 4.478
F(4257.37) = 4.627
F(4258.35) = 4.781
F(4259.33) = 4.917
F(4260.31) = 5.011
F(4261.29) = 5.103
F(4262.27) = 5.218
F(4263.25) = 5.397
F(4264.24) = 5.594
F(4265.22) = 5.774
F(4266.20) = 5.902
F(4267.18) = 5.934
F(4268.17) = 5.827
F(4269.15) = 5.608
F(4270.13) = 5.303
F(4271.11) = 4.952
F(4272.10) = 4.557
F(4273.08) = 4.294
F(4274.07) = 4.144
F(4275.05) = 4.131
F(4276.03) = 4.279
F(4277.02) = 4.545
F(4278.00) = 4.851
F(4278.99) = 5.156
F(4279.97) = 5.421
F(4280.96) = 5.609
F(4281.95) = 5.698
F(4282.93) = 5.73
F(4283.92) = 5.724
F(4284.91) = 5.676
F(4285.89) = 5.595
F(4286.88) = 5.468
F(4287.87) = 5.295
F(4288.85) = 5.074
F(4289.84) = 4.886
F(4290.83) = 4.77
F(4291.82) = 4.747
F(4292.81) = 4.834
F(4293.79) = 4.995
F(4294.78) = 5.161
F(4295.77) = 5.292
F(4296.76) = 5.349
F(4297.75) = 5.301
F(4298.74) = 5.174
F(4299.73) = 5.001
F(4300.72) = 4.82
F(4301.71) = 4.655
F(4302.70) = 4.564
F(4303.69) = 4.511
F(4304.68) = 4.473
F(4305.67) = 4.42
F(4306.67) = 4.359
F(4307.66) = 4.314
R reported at 4.5 angstrom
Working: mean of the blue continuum 5.43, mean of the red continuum 5.25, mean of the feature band 4.15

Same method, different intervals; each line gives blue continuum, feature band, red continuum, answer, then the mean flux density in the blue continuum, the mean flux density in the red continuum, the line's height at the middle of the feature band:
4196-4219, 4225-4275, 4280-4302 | 4.9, 5.49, 5.23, 5.36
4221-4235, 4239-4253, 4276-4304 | -4.9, 3.7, 5.13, 4.11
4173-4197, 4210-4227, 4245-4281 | 0.6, 5.45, 5.07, 5.29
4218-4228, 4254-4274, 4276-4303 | -1.2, 4.23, 5.15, 4.8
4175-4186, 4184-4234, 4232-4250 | 3.5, 5.47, 5.27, 5.37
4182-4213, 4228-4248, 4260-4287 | 1.9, 5.48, 5.23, 5.35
